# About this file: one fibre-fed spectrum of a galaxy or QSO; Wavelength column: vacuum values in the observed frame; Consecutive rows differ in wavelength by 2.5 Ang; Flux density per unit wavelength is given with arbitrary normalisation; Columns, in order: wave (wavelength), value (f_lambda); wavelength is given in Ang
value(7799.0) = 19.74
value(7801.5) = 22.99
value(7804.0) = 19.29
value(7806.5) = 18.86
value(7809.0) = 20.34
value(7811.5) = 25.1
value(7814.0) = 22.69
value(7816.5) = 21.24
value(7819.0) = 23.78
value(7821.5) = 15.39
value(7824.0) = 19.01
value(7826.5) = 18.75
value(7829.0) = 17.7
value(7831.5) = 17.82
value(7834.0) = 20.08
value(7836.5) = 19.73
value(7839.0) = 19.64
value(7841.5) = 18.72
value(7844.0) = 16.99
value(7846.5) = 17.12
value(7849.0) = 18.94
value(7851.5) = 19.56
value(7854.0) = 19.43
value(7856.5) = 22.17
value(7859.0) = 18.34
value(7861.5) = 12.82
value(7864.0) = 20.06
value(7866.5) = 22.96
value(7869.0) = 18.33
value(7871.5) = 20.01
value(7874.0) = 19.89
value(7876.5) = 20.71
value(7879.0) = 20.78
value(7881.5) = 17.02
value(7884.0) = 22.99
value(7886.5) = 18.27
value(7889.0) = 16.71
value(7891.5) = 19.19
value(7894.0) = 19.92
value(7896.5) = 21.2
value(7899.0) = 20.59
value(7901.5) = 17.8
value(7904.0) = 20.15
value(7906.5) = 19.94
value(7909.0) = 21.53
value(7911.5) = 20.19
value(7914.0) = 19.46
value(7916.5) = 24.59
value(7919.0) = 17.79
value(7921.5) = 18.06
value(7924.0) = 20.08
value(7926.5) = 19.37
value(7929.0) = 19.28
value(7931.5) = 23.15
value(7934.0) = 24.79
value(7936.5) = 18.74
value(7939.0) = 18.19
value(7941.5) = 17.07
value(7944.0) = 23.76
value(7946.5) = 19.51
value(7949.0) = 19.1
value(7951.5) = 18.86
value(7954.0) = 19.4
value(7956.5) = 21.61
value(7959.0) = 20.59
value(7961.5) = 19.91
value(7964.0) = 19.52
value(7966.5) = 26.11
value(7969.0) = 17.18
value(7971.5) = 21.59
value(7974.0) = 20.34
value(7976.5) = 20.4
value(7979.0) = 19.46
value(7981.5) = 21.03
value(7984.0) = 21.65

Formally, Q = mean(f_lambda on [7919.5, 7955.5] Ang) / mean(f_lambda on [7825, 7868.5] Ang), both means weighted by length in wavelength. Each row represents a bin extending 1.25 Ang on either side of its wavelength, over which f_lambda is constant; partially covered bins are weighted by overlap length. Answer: 1.06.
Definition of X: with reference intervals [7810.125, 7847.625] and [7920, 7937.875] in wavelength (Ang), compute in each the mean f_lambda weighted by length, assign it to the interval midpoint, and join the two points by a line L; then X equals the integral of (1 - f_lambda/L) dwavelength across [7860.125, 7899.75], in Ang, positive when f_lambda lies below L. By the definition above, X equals 1.1 Ang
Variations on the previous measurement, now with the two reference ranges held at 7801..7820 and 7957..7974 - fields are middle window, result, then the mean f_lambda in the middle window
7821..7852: 4.45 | 18.5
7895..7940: 1.73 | 20.3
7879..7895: 1.60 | 19.1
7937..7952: 1.10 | 19.4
